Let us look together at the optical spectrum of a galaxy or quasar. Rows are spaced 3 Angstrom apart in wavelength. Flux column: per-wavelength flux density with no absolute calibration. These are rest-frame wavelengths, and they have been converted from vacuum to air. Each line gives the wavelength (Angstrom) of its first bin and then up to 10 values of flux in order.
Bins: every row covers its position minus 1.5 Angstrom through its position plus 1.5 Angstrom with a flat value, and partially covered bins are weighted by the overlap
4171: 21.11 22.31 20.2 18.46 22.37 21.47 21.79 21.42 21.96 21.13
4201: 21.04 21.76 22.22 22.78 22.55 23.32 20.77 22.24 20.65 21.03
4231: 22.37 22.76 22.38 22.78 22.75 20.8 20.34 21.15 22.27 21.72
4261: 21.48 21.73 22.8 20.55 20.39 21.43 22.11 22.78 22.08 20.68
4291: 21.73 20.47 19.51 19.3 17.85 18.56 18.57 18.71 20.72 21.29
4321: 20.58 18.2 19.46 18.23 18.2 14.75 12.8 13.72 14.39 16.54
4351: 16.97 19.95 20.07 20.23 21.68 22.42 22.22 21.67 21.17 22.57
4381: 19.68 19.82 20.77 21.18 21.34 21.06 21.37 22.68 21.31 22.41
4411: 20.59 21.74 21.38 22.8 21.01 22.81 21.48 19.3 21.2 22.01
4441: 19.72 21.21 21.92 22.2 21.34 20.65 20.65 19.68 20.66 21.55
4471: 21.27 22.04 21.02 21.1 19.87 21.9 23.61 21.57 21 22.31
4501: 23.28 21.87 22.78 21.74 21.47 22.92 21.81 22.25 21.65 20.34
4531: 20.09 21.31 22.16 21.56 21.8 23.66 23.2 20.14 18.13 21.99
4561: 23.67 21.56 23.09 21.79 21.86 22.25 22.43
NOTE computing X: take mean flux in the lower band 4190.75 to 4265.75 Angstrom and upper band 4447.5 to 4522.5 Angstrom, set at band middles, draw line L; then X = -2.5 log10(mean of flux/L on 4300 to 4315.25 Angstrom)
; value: 0.160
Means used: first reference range 21.8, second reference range 21.6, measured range 18.8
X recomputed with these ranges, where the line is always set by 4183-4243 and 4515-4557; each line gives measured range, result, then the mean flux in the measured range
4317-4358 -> 0.24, 17.4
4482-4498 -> -0.01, 21.7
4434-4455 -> 0.01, 21.4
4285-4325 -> 0.10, 19.8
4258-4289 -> 0.01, 21.6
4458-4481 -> 0.03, 21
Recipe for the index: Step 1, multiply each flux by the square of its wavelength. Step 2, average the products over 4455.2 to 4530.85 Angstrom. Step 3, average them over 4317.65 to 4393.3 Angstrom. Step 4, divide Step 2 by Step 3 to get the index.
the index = 1.20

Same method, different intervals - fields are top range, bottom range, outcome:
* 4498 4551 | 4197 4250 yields 1.15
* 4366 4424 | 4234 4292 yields 1.05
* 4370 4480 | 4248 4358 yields 1.15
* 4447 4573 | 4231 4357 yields 1.20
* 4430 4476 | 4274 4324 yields 1.11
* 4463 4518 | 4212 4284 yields 1.12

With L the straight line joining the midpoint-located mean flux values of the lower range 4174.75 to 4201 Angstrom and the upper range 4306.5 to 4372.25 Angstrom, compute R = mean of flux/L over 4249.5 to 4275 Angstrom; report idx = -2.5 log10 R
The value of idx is -0.08 mag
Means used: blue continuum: 21.1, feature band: 21.5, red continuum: 18.6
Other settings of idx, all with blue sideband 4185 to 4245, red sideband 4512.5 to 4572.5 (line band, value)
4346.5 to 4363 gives 0.151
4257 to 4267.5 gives 0.003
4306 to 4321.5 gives 0.109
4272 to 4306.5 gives 0.065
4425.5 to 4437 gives 0.036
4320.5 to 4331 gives 0.152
